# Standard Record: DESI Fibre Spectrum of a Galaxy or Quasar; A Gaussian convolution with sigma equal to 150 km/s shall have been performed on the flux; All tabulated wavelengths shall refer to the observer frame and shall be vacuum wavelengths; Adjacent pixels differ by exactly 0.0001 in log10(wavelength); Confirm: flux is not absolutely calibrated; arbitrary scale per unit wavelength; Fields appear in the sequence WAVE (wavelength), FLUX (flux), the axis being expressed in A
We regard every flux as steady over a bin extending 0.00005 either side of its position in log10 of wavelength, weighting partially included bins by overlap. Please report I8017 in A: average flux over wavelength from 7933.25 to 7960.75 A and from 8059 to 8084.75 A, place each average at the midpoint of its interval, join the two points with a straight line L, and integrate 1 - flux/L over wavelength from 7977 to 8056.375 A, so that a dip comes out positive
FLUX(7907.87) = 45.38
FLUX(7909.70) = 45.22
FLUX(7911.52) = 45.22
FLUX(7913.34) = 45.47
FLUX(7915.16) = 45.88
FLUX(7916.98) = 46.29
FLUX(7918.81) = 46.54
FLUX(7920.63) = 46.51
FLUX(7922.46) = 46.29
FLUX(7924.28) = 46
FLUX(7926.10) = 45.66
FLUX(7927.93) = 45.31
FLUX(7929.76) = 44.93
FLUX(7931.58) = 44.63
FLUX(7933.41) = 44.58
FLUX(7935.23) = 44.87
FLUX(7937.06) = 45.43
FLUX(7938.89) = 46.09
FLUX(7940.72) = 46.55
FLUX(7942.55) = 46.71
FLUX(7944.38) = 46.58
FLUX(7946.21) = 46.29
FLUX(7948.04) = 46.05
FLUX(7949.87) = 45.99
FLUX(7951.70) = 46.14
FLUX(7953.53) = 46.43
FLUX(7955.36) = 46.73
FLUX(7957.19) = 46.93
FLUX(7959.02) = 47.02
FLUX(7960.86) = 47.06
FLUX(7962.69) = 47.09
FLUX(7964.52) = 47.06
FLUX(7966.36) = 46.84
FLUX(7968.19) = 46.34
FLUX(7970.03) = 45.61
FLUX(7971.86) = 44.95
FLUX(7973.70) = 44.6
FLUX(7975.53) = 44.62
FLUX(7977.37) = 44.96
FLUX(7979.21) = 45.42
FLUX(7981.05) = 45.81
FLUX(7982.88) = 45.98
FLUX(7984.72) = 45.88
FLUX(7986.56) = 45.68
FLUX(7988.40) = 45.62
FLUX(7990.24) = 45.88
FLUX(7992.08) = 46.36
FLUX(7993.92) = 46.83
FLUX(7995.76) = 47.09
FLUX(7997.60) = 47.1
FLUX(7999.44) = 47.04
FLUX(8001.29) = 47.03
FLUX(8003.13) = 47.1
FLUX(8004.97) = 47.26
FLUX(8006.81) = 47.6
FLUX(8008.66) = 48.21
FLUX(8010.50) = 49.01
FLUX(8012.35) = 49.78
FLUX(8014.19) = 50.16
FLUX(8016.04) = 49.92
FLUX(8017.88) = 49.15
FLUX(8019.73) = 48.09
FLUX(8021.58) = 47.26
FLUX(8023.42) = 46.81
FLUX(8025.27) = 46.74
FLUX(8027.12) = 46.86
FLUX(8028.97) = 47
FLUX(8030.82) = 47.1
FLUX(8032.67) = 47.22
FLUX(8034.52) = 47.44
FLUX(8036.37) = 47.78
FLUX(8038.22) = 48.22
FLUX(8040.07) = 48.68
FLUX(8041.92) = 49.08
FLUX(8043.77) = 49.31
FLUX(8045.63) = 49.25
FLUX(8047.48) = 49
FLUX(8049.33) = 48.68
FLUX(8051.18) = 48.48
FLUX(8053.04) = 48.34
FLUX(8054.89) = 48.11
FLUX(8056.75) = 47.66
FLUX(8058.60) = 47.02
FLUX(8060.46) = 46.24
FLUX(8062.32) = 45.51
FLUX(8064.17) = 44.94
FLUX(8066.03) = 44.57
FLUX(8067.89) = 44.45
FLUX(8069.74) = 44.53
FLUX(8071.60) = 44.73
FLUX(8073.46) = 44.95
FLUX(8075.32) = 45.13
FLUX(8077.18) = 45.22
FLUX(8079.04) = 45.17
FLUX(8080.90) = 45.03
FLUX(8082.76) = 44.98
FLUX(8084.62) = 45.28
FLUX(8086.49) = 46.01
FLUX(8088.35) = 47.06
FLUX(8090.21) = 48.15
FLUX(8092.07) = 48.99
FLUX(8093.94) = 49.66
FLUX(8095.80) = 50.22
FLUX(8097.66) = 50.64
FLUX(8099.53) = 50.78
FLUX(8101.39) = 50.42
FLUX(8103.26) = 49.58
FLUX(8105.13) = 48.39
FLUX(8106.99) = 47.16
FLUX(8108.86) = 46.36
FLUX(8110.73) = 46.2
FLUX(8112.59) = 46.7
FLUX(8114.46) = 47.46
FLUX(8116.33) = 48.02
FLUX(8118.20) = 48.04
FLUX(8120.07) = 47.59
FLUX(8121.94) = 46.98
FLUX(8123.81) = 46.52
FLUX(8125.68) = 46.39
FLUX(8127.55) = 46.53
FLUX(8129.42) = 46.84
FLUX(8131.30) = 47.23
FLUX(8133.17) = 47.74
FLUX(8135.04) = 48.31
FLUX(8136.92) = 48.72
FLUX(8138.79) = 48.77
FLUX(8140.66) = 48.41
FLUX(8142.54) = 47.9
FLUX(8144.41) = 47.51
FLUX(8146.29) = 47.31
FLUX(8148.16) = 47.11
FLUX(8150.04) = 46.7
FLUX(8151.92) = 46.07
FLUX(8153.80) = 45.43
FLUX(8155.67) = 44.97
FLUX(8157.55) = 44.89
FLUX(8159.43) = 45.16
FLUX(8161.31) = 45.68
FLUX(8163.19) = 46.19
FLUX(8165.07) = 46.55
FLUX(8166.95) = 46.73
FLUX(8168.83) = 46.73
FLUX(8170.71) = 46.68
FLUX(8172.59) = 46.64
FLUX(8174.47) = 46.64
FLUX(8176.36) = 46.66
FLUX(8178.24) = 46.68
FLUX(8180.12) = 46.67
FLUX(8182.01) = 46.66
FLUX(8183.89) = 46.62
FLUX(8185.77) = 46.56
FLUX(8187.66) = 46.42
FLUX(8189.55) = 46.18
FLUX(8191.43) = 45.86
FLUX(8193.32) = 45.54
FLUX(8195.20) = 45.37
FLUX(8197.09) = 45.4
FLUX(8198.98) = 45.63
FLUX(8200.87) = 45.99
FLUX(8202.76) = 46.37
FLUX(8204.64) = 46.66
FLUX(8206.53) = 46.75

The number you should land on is -3.4 A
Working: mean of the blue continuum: 46.2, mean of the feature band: 47.6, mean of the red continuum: 45.1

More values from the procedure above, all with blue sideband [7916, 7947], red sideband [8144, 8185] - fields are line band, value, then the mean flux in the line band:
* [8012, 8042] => -1.3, 48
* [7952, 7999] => -0.2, 46.2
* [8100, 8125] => -0.8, 47.7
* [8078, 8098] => -0.5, 47.3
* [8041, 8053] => -0.7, 48.9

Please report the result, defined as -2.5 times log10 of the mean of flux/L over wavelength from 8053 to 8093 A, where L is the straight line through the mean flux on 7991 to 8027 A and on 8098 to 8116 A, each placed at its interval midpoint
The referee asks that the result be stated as 0.05 mag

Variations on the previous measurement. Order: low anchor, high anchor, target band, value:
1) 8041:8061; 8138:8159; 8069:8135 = 0.01 mag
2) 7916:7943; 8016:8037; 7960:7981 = 0.01 mag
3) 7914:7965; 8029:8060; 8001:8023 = -0.02 mag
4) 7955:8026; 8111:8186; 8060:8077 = 0.04 mag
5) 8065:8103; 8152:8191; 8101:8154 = -0.02 mag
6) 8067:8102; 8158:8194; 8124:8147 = -0.02 mag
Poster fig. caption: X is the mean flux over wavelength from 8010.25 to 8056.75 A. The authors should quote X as 48.3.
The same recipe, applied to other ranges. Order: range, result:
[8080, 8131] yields 47.6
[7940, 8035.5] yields 46.8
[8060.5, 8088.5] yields 45.1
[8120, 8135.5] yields 47.1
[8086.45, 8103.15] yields 49.3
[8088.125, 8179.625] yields 47.4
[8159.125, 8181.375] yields 46.4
